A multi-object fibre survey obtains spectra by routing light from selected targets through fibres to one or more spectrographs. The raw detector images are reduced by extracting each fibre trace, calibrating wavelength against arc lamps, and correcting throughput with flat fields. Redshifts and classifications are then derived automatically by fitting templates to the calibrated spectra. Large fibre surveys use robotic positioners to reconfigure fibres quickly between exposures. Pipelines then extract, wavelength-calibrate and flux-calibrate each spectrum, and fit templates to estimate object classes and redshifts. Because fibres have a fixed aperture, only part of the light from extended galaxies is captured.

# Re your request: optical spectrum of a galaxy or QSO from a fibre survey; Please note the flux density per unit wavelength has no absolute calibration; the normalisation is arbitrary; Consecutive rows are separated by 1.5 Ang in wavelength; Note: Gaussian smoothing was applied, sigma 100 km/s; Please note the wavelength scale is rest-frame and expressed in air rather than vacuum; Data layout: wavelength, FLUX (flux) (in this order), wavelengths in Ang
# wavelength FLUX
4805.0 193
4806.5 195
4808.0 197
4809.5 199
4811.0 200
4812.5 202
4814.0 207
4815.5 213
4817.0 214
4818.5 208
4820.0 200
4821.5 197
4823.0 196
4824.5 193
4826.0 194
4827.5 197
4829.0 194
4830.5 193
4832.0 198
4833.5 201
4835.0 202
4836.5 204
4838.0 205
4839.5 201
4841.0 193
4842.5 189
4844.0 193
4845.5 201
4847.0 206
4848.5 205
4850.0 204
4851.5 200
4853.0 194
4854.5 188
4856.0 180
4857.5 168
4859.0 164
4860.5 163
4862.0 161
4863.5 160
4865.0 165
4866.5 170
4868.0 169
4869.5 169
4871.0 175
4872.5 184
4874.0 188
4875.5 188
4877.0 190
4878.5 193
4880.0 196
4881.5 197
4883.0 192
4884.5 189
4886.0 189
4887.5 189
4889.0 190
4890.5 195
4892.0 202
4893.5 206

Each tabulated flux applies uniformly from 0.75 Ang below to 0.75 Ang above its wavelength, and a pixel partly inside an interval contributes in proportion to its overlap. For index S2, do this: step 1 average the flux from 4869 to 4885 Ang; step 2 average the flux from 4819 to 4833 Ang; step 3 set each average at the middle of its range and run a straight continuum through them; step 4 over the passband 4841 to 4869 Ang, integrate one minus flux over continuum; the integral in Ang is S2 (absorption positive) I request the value 1.3 Ang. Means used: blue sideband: 196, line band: 182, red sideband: 188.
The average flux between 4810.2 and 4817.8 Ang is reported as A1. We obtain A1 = 207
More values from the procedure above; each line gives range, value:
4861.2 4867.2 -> 164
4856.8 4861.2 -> 165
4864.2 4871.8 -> 170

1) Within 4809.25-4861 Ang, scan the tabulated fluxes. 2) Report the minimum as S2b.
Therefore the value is 163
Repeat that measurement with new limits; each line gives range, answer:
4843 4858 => 168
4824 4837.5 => 193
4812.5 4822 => 197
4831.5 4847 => 189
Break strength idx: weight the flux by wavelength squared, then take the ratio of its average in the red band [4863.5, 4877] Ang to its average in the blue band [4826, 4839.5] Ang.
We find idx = 0.90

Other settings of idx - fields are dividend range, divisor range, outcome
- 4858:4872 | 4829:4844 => 0.85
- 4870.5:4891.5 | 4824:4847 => 0.98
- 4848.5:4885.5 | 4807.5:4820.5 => 0.91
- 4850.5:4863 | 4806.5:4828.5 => 0.90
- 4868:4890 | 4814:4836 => 0.96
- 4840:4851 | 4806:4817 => 0.99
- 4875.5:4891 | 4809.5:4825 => 0.97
